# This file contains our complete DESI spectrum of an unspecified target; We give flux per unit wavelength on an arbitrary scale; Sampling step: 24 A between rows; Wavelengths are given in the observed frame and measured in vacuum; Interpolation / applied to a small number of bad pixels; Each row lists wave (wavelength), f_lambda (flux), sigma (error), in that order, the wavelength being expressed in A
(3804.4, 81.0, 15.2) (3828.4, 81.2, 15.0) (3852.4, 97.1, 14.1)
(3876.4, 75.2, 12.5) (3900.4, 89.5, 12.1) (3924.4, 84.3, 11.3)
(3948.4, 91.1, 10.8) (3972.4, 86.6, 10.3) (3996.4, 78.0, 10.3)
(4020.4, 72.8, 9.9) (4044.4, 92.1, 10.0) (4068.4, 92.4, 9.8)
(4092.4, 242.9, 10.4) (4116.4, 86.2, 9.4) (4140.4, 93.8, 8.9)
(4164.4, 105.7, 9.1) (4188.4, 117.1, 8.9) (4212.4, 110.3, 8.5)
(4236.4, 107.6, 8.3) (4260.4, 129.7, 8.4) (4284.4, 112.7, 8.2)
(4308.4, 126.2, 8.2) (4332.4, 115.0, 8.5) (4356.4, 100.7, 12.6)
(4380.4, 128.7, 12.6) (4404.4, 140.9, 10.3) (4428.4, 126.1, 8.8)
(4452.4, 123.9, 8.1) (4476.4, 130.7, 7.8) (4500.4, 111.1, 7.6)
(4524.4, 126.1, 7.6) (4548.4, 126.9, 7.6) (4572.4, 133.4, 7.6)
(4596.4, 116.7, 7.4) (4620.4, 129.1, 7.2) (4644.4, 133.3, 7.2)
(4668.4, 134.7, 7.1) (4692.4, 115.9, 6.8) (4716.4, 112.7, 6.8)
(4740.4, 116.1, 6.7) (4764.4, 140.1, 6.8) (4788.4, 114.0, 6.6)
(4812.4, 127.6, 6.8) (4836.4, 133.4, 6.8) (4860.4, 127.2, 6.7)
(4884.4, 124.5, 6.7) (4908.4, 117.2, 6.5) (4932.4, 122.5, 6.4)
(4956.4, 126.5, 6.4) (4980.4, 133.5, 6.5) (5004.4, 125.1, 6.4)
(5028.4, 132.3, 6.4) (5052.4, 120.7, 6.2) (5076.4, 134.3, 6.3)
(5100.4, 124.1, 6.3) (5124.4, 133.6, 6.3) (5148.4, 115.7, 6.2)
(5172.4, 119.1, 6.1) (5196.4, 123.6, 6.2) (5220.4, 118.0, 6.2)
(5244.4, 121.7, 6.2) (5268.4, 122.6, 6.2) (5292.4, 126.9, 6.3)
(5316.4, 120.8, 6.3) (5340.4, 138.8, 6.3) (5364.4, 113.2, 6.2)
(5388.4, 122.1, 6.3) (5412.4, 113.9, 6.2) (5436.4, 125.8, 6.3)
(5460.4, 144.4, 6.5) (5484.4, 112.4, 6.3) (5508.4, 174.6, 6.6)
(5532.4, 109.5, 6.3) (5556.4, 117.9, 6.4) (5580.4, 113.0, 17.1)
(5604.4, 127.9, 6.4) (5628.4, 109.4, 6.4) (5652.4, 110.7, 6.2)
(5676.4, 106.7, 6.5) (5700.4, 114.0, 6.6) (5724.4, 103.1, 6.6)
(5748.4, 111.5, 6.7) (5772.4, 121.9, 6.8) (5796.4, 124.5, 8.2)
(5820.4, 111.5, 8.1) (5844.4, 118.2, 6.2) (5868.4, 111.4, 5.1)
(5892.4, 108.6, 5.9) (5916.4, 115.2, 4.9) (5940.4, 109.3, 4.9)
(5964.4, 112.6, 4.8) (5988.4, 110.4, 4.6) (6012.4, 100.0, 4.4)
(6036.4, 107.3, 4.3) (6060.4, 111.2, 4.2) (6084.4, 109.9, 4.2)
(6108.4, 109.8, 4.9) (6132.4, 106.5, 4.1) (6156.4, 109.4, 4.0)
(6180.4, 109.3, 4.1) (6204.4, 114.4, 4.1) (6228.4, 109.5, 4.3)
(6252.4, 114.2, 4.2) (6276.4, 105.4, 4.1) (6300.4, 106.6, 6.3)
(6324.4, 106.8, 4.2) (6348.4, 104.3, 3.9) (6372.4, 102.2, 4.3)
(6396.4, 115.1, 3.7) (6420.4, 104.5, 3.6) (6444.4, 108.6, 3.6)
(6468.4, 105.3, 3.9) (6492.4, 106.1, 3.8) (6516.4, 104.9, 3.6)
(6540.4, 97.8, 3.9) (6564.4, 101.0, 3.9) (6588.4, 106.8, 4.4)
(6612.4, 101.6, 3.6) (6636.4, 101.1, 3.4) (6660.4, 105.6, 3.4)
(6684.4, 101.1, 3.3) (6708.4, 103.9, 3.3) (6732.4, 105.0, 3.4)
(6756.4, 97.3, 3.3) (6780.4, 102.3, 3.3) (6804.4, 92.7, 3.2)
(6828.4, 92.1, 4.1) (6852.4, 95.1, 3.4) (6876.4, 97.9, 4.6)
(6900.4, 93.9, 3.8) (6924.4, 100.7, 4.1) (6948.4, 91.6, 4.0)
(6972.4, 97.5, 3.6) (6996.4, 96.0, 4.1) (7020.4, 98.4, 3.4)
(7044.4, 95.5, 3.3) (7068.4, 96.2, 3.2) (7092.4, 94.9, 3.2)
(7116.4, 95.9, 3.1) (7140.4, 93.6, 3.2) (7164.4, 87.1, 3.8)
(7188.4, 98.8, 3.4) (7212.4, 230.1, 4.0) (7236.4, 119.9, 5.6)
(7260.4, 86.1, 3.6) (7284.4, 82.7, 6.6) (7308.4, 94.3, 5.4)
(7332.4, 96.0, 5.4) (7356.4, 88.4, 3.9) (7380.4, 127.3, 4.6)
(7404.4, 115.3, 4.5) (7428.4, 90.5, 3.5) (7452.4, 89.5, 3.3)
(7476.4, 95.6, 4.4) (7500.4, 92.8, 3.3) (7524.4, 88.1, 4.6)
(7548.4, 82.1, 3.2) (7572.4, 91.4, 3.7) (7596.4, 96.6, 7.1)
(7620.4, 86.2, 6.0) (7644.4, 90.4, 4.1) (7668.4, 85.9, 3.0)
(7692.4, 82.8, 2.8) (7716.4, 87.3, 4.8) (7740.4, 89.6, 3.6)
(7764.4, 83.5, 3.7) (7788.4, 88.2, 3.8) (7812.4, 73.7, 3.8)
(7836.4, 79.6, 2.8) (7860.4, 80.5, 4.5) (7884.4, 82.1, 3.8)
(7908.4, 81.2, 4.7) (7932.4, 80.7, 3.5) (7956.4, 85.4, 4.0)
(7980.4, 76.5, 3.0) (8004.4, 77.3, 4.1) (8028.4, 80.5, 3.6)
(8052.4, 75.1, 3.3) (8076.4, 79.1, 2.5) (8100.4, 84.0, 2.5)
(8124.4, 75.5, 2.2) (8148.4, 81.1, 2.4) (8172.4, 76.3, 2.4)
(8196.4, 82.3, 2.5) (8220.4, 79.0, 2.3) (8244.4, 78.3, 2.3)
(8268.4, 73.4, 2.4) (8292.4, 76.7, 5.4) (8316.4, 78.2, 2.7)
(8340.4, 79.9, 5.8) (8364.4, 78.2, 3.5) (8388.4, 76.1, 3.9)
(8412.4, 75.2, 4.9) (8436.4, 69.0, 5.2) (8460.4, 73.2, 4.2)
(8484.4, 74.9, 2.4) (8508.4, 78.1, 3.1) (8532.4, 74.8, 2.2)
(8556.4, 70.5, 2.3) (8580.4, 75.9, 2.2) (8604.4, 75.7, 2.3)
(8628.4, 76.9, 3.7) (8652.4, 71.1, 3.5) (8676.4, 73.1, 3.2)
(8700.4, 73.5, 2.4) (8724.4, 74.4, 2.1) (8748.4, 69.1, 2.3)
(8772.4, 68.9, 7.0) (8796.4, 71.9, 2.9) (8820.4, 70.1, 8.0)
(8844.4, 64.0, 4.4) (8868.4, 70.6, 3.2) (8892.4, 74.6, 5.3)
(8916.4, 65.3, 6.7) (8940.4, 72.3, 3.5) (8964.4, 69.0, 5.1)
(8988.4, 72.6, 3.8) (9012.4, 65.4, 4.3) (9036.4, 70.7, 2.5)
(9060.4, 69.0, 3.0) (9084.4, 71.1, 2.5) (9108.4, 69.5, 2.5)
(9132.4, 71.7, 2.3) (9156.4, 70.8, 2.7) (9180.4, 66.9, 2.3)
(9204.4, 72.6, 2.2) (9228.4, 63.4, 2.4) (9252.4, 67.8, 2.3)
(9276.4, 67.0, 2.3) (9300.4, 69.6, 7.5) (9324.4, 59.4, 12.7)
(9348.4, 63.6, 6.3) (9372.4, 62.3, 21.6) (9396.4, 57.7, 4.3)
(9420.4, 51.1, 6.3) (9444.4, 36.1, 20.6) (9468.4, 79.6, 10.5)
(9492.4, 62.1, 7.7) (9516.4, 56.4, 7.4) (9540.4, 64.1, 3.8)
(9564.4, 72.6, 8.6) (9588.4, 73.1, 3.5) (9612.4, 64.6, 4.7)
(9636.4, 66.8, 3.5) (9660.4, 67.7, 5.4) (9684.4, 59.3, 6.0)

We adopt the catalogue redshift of 0.10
